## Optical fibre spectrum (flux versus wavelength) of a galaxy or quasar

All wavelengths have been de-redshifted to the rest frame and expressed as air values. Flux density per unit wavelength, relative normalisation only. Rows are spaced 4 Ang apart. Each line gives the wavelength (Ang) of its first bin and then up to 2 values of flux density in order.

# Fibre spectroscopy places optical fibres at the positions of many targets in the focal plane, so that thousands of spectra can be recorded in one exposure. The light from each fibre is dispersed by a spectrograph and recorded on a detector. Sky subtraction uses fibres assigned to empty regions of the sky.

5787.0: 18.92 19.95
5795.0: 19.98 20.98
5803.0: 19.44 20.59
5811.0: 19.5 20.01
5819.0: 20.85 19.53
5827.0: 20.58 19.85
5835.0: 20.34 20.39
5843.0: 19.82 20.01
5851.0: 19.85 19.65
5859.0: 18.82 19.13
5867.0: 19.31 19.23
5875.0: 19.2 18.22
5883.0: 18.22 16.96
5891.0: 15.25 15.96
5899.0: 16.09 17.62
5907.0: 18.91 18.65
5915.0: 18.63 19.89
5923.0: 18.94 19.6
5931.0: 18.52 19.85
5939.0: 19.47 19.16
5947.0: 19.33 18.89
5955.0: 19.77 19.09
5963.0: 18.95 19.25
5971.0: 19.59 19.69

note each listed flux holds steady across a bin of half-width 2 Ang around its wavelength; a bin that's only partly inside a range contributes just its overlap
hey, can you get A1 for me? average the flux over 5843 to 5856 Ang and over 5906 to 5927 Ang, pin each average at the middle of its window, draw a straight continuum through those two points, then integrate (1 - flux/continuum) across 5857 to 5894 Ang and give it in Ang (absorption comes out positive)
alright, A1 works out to 2.6 Ang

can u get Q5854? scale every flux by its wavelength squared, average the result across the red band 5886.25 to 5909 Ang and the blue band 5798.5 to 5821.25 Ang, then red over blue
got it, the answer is 0.9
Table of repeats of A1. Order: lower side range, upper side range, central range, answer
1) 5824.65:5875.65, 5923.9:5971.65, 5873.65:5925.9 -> 4.3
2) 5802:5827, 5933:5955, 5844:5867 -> 0.4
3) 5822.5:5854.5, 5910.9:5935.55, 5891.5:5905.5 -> 2.1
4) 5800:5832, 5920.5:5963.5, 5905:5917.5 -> 0.4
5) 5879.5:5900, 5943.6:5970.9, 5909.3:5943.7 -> -2.2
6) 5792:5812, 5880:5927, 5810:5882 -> -2.0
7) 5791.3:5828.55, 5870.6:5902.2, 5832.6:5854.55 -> -1.3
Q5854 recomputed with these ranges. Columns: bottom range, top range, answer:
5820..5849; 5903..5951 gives 0.98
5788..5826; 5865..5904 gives 0.90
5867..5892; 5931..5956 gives 1.09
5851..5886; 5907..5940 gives 1.03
